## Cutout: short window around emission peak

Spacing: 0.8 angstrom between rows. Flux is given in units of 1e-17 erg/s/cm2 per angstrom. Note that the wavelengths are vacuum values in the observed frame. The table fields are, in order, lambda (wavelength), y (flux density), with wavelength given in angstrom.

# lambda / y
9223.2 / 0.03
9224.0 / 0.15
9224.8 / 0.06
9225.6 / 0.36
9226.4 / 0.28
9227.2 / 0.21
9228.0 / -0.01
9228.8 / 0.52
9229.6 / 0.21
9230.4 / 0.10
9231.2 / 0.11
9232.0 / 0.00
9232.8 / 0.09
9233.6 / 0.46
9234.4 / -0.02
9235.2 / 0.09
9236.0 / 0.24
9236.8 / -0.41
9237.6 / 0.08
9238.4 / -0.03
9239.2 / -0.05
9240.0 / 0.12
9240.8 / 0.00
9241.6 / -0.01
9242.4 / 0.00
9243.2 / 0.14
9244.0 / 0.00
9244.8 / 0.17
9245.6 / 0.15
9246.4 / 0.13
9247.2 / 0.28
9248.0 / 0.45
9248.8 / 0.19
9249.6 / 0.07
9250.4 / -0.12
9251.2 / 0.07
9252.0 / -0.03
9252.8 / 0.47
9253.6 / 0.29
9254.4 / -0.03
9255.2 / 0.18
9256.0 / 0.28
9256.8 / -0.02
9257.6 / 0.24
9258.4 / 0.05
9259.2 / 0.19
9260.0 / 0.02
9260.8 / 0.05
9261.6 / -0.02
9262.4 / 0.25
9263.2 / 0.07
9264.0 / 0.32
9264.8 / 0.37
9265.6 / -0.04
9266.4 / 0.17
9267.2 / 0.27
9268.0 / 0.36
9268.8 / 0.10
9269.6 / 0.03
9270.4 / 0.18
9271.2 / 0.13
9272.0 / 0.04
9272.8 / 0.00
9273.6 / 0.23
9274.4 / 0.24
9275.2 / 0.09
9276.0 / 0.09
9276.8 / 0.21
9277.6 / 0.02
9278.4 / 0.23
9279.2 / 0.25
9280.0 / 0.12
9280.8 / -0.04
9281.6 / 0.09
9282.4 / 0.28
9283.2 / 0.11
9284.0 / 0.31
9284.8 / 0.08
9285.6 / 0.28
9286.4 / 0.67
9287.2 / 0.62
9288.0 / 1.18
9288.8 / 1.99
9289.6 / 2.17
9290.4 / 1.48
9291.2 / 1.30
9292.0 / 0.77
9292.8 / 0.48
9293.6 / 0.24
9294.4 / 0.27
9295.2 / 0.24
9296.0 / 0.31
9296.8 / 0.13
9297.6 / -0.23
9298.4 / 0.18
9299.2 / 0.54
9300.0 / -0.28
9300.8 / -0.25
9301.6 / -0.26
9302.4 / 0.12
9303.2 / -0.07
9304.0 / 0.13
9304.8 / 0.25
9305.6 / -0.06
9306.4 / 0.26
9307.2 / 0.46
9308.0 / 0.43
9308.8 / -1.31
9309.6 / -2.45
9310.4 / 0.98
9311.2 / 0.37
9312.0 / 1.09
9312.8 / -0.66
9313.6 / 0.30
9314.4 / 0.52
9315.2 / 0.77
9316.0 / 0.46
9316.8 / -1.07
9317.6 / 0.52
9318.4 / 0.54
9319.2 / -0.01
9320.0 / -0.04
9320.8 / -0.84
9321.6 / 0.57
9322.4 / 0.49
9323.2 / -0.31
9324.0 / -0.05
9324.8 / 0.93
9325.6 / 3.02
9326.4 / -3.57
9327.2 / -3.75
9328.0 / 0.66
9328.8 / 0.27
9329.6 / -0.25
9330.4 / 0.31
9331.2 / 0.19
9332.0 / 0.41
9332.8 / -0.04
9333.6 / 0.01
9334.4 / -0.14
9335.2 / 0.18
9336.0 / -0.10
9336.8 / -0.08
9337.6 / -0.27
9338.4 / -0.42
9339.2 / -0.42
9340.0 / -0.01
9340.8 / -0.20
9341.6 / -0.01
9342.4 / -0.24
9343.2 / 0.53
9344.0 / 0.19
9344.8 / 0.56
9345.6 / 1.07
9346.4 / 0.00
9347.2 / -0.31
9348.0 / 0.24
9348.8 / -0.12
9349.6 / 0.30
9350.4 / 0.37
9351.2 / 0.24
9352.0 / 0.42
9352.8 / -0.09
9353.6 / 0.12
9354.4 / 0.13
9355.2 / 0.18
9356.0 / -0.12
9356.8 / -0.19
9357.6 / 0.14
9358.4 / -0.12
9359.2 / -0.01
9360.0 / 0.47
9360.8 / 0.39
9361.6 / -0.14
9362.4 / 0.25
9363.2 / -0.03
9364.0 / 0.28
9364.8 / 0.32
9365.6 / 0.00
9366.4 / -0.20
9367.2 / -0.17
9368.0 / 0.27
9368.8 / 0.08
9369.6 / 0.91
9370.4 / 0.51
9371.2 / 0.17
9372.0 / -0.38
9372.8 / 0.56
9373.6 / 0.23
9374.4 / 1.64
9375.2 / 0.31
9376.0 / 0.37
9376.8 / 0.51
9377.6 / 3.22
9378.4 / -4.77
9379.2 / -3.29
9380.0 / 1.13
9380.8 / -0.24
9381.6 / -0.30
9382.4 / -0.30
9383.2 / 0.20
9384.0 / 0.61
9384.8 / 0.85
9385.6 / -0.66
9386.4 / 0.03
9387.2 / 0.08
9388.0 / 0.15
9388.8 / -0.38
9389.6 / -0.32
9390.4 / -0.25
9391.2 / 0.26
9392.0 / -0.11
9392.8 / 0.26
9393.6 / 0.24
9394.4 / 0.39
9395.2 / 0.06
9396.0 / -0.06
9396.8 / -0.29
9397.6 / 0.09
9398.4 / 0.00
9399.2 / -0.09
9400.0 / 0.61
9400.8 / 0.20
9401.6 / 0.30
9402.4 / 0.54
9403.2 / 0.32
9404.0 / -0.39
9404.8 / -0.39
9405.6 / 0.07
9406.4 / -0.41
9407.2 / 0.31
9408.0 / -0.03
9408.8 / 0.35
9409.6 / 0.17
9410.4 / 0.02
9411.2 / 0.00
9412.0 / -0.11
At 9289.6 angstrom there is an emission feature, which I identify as H-beta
